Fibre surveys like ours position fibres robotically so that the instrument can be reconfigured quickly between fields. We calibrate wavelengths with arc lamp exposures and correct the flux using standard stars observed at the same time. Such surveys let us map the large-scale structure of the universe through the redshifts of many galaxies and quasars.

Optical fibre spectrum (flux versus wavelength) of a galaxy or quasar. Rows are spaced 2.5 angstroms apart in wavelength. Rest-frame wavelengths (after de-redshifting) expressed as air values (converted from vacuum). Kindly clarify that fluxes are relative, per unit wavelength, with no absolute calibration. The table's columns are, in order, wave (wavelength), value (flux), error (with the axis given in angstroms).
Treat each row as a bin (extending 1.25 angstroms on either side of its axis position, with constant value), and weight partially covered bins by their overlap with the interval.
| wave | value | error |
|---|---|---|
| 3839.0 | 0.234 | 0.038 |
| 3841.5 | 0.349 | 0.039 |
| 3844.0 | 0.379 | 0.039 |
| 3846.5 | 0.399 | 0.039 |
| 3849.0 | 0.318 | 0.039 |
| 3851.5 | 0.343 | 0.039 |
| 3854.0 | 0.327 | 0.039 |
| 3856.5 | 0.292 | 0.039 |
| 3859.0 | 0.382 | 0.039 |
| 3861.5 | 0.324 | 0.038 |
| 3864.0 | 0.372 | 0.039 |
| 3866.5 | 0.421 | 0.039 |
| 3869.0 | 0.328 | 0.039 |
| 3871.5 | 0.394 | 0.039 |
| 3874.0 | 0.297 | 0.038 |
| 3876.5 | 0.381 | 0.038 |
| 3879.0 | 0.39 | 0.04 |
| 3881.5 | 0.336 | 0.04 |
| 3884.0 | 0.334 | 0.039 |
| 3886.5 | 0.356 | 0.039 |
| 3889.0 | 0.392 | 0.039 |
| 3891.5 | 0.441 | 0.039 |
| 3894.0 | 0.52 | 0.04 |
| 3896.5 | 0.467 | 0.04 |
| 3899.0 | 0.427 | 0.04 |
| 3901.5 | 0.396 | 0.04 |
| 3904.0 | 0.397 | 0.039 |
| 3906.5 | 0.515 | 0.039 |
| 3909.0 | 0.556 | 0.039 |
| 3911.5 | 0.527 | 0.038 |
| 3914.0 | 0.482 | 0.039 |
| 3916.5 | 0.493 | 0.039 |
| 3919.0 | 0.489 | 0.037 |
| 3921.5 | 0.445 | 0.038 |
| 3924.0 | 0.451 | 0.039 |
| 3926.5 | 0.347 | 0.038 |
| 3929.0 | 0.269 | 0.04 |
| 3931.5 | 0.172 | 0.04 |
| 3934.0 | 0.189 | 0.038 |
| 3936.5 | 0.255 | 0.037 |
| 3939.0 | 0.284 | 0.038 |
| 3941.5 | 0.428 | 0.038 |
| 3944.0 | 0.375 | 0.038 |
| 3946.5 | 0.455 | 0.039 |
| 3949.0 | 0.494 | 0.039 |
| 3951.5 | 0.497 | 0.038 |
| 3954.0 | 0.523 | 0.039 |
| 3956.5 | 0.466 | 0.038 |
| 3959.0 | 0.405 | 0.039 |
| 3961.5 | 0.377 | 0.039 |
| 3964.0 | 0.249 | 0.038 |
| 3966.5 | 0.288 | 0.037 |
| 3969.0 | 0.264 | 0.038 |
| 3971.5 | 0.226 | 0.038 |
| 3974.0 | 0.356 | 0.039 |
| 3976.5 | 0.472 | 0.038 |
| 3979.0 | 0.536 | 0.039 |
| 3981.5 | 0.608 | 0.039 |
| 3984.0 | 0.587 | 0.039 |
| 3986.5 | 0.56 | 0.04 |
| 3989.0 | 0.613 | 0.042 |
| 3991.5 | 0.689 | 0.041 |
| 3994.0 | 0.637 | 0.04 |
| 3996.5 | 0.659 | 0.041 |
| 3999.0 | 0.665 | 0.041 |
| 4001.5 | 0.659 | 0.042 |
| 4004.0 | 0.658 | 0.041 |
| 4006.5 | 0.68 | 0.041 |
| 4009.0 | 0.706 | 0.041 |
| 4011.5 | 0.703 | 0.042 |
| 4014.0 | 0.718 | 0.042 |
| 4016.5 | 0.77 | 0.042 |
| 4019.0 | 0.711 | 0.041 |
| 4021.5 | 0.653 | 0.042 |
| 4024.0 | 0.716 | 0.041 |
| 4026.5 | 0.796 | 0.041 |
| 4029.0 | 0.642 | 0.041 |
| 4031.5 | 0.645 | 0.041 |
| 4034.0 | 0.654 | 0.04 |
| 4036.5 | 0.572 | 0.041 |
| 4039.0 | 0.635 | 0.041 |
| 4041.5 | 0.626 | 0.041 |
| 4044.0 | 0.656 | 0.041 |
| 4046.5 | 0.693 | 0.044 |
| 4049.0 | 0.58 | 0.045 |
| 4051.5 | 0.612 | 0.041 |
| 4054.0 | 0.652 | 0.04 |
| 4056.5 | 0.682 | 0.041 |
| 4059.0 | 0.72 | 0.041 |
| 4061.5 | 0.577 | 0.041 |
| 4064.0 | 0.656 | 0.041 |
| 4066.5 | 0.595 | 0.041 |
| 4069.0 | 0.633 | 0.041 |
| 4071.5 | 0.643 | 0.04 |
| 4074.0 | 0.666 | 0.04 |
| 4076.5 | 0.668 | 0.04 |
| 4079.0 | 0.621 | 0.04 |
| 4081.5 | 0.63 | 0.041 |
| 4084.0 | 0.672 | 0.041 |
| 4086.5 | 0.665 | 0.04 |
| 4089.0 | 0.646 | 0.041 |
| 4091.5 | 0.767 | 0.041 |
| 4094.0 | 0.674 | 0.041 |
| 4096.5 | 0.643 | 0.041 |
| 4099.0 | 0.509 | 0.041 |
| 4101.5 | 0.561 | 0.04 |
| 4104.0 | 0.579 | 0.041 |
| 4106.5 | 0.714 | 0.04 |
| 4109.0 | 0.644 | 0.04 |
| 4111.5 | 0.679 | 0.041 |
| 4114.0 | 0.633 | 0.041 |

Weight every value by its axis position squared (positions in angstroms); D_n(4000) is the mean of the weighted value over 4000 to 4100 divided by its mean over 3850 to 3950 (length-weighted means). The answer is 1.83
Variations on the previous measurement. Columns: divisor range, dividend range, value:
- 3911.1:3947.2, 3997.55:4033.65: 1.94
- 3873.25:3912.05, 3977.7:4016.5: 1.63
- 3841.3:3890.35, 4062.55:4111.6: 2.02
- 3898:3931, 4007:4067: 1.61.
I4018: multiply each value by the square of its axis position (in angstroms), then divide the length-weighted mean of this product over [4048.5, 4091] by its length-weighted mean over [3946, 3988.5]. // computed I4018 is 1.56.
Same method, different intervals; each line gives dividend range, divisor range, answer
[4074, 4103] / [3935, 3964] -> 1.70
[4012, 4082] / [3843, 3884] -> 2.04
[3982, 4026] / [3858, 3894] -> 1.92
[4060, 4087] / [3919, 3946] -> 2.06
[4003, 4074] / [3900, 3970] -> 1.76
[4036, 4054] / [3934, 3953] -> 1.71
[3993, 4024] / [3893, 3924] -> 1.52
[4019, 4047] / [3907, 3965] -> 1.73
